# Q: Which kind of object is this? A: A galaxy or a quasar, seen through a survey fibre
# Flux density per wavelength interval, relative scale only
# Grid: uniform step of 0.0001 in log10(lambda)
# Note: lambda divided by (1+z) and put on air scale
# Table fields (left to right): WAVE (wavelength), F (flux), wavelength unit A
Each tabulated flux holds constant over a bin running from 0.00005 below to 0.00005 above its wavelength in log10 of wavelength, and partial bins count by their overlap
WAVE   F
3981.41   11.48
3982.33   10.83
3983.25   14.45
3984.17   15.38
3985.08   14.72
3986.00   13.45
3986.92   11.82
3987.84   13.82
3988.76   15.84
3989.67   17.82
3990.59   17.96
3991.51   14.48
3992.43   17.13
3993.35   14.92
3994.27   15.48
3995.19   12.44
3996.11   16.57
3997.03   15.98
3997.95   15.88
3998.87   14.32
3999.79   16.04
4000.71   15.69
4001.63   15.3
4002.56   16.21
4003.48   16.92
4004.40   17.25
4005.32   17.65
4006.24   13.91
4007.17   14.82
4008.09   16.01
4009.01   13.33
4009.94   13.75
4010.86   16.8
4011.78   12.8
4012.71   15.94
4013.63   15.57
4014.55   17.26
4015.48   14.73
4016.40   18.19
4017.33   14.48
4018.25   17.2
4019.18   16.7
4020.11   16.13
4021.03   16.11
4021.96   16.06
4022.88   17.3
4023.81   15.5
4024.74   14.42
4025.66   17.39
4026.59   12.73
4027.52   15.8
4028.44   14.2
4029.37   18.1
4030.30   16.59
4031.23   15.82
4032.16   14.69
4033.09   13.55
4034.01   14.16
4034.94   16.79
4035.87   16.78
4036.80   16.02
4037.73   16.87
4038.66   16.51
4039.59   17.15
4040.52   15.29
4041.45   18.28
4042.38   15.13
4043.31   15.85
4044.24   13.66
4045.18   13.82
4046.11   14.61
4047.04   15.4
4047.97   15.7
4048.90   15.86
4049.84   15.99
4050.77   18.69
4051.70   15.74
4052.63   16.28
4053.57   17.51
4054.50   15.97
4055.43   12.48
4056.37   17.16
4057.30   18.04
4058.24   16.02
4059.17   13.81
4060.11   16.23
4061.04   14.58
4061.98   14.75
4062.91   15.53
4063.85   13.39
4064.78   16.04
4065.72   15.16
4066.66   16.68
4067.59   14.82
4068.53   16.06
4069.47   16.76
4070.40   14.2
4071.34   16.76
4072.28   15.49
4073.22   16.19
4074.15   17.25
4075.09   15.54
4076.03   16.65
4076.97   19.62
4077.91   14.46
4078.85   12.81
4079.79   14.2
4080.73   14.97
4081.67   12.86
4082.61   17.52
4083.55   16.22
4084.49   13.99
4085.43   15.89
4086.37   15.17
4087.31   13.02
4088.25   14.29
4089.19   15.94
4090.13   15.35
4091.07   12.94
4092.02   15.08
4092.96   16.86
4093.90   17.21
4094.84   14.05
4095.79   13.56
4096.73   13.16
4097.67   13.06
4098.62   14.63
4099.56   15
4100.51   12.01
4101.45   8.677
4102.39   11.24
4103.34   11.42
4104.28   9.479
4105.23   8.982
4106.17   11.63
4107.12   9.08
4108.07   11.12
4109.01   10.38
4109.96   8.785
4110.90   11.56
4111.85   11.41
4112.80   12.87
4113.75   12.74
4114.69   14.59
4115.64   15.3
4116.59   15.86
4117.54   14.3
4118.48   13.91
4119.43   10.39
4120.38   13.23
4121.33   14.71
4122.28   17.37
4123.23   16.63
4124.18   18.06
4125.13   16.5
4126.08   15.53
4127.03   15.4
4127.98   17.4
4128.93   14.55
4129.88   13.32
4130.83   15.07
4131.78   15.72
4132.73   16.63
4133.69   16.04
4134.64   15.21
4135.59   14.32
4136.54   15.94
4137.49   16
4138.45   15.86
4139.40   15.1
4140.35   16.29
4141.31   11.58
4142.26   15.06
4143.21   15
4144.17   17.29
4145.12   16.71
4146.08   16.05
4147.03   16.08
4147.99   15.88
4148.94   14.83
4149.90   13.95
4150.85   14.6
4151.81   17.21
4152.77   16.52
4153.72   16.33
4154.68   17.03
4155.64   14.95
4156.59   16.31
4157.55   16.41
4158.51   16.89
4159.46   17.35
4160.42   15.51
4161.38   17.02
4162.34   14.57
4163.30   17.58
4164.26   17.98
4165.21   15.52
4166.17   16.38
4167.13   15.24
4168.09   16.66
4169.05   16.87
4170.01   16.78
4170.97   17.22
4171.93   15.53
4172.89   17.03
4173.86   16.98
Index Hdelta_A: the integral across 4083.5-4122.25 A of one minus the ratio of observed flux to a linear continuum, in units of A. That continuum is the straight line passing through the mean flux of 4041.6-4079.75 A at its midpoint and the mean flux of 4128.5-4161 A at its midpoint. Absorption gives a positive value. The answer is 6.2 A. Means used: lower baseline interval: 15.7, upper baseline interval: 15.6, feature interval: 13.2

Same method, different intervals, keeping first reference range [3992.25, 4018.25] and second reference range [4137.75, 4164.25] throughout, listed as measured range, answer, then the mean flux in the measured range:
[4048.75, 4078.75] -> -0.4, 15.9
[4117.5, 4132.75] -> 0.6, 15.2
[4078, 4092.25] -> 1.0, 14.7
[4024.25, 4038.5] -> 0.0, 15.6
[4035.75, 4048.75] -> -0.1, 15.8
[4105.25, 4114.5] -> 2.8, 11.1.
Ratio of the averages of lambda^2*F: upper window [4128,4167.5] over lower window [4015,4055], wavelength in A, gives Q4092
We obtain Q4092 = 1.05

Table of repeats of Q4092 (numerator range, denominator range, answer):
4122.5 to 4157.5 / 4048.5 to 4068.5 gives 1.04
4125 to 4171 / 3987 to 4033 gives 1.08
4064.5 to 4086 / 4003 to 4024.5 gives 1.02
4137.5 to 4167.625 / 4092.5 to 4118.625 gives 1.29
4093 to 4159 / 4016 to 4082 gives 0.95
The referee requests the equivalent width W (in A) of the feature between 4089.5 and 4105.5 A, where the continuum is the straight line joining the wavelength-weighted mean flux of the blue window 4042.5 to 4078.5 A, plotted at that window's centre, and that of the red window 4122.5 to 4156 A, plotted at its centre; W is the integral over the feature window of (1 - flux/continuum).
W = 2.6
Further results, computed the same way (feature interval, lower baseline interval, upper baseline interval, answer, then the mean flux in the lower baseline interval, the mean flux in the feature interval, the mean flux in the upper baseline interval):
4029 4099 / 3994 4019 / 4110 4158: -0.5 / 15.6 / 15.5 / 15.1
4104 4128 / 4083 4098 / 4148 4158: 3.0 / 14.8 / 13.3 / 15.8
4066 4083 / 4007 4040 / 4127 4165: 0.1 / 15.7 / 15.7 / 15.8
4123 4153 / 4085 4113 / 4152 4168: -1.1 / 12.8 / 15.6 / 16.4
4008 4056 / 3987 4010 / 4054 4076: -0.4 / 15.5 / 15.7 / 15.6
